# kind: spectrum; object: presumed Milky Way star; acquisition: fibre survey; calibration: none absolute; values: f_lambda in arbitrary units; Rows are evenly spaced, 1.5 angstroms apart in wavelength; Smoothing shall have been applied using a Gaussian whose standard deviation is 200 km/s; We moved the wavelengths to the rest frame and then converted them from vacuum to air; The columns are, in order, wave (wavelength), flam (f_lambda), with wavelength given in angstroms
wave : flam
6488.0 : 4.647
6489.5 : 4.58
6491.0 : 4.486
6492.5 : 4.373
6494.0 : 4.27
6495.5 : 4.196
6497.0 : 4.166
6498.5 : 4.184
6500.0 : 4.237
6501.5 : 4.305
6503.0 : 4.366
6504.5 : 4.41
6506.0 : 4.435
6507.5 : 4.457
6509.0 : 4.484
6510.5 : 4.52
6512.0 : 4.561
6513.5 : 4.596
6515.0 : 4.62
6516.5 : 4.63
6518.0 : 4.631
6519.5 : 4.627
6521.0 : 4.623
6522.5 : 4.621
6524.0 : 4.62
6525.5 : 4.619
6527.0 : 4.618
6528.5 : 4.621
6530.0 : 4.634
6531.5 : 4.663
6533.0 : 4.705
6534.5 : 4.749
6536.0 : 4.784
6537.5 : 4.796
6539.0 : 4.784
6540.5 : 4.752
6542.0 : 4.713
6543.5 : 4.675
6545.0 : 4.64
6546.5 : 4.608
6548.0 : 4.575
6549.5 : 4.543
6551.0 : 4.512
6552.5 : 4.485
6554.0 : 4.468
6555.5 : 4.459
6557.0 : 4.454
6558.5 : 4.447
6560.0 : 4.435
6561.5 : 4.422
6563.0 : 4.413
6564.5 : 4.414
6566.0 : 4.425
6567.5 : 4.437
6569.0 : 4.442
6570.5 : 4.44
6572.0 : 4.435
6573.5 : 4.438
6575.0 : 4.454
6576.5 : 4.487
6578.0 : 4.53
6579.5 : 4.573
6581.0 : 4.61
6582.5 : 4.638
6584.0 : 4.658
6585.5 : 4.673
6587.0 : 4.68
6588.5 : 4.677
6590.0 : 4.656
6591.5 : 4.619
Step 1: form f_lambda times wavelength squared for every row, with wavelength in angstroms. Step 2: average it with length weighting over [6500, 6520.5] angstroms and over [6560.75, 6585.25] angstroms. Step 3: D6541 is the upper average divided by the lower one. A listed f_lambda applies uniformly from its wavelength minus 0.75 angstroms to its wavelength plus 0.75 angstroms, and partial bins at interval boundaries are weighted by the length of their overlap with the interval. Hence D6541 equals 1.02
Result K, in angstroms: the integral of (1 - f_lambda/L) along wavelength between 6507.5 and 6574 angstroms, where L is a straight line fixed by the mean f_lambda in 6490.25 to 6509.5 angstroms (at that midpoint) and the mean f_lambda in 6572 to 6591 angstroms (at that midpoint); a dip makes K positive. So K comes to -1.7 angstroms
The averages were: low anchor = 4.33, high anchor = 4.58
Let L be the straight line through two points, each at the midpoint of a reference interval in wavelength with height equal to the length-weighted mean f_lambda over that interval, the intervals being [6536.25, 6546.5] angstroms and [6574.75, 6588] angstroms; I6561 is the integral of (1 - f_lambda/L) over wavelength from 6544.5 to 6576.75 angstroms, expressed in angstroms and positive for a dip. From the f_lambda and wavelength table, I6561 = 1.3 angstroms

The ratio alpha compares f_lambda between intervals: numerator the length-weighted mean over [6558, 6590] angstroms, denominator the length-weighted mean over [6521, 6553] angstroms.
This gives 1.0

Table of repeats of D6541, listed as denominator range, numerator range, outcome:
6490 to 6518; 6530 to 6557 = 1.06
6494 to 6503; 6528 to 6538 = 1.12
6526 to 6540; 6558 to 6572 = 0.95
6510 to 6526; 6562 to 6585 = 0.99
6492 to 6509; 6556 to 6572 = 1.05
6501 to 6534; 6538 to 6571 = 1.00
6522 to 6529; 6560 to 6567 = 0.97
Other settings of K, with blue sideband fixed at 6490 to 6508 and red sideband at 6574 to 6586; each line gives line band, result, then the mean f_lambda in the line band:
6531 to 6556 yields -1.0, 4.64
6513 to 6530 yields -0.9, 4.62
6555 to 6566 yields 0.2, 4.43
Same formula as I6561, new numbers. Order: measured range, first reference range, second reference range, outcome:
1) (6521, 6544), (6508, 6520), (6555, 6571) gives -0.8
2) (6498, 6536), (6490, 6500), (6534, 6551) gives -0.7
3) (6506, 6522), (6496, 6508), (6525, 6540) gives -0.4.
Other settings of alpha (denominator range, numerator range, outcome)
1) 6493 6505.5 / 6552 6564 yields 1.04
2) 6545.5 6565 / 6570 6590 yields 1.02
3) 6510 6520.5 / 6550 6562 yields 0.97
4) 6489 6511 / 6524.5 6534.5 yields 1.07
